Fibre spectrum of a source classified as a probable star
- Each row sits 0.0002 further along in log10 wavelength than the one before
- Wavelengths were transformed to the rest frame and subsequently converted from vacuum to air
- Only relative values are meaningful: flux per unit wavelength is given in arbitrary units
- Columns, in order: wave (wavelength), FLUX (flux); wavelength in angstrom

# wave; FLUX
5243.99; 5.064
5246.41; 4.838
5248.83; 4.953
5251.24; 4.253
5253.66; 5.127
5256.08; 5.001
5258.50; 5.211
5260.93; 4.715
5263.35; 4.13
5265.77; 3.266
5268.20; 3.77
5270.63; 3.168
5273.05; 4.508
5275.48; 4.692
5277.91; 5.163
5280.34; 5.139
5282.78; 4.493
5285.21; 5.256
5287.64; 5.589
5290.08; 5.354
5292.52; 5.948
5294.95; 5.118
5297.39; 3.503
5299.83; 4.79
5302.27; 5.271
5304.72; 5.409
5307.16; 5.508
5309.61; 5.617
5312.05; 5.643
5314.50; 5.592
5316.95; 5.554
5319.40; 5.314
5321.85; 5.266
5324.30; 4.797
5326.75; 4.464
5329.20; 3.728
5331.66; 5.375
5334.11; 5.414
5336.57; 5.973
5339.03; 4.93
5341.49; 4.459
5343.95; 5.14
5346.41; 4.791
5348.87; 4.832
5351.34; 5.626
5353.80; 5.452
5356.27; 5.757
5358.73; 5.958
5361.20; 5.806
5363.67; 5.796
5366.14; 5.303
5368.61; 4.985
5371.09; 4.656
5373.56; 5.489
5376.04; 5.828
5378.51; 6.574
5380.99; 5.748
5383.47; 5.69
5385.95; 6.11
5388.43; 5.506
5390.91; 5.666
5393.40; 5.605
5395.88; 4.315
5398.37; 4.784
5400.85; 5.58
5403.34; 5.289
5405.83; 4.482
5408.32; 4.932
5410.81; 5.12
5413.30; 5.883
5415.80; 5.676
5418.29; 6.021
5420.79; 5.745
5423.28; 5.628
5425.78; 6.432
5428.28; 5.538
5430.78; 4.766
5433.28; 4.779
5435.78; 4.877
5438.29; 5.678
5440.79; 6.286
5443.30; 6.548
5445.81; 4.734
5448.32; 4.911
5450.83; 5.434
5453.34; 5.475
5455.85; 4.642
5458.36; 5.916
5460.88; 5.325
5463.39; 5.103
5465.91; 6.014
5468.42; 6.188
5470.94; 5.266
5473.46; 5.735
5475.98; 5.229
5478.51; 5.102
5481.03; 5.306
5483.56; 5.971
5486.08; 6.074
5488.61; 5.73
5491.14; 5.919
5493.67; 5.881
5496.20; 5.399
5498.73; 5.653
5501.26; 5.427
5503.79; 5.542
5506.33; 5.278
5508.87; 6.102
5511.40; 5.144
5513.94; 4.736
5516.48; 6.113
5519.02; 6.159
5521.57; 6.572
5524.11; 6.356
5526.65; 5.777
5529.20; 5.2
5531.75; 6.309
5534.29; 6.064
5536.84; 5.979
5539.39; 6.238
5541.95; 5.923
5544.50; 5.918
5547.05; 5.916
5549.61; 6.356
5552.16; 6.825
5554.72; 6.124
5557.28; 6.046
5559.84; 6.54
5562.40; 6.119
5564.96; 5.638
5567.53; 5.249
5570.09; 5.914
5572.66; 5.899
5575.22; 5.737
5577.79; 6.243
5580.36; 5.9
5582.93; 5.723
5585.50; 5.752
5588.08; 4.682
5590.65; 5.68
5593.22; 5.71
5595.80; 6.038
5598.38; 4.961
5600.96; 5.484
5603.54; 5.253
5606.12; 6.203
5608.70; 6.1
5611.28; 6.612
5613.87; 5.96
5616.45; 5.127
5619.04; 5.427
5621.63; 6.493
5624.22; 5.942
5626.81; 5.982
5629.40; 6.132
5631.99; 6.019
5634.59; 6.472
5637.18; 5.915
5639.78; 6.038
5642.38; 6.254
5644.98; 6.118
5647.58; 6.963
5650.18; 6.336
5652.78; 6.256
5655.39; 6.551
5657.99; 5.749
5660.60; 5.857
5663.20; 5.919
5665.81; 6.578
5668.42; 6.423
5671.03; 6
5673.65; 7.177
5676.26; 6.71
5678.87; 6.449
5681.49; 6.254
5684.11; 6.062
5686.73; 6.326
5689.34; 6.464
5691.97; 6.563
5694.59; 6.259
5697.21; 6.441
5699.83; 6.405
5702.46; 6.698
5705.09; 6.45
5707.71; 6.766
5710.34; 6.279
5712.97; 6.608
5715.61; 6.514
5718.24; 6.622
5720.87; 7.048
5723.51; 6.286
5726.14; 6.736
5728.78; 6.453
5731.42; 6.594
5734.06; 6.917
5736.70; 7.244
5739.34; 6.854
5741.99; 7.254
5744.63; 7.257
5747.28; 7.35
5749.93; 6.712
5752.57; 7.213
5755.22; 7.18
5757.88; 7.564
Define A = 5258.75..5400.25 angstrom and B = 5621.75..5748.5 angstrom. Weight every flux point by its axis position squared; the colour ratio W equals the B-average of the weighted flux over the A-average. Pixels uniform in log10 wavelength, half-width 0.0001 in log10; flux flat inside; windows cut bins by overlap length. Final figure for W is 1.4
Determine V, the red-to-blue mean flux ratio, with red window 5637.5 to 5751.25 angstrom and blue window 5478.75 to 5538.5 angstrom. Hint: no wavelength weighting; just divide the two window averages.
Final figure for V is 1.13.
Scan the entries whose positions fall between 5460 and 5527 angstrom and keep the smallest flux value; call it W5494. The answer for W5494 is 4.736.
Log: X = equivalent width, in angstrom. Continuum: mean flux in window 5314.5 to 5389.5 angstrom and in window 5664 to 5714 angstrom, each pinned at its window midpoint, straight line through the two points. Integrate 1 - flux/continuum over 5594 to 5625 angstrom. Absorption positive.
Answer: 2.02 angstrom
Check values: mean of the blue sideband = 5.35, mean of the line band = 5.8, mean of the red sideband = 6.46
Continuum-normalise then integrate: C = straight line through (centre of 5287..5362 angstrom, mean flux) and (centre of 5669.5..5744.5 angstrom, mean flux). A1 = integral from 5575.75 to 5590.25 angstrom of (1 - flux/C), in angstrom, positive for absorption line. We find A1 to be 1.1 angstrom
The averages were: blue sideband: 5.22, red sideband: 6.6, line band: 5.66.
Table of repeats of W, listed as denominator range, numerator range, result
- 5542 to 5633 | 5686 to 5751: 1.19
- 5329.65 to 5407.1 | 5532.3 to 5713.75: 1.25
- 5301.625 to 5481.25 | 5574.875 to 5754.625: 1.29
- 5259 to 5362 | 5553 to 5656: 1.32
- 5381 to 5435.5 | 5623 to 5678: 1.26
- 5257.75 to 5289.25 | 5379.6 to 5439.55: 1.25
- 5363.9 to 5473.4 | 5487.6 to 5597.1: 1.12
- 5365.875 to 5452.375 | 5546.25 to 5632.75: 1.15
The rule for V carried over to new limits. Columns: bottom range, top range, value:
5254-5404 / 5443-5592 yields 1.12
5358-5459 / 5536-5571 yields 1.11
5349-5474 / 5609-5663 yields 1.11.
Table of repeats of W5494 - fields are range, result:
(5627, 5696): 5.749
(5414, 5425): 5.628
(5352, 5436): 4.315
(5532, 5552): 5.916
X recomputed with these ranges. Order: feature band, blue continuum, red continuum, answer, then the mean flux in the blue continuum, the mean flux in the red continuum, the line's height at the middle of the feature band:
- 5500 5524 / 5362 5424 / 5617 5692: 0.4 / 5.46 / 6.24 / 5.81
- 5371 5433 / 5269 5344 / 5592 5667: -1.9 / 5.03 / 6.02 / 5.32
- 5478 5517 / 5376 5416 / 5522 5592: 1.1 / 5.44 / 5.94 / 5.75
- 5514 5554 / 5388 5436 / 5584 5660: -2.7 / 5.34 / 5.94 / 5.69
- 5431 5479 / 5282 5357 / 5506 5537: 1.6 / 5.16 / 5.84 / 5.62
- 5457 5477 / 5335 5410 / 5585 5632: -0.3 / 5.37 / 5.76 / 5.52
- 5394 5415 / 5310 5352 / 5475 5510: 1.0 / 5.11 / 5.62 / 5.34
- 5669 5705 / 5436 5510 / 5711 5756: 1.0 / 5.57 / 6.86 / 6.63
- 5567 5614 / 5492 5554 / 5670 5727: 2.9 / 5.87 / 6.51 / 6.12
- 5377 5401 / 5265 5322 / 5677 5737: -1.1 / 4.96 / 6.53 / 5.33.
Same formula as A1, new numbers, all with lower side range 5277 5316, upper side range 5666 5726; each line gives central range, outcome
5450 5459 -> 0.62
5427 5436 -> 1.02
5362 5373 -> 0.43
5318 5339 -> 1.10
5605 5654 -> 1.26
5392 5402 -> 0.83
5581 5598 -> 1.60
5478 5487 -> 0.27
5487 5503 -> 0.49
